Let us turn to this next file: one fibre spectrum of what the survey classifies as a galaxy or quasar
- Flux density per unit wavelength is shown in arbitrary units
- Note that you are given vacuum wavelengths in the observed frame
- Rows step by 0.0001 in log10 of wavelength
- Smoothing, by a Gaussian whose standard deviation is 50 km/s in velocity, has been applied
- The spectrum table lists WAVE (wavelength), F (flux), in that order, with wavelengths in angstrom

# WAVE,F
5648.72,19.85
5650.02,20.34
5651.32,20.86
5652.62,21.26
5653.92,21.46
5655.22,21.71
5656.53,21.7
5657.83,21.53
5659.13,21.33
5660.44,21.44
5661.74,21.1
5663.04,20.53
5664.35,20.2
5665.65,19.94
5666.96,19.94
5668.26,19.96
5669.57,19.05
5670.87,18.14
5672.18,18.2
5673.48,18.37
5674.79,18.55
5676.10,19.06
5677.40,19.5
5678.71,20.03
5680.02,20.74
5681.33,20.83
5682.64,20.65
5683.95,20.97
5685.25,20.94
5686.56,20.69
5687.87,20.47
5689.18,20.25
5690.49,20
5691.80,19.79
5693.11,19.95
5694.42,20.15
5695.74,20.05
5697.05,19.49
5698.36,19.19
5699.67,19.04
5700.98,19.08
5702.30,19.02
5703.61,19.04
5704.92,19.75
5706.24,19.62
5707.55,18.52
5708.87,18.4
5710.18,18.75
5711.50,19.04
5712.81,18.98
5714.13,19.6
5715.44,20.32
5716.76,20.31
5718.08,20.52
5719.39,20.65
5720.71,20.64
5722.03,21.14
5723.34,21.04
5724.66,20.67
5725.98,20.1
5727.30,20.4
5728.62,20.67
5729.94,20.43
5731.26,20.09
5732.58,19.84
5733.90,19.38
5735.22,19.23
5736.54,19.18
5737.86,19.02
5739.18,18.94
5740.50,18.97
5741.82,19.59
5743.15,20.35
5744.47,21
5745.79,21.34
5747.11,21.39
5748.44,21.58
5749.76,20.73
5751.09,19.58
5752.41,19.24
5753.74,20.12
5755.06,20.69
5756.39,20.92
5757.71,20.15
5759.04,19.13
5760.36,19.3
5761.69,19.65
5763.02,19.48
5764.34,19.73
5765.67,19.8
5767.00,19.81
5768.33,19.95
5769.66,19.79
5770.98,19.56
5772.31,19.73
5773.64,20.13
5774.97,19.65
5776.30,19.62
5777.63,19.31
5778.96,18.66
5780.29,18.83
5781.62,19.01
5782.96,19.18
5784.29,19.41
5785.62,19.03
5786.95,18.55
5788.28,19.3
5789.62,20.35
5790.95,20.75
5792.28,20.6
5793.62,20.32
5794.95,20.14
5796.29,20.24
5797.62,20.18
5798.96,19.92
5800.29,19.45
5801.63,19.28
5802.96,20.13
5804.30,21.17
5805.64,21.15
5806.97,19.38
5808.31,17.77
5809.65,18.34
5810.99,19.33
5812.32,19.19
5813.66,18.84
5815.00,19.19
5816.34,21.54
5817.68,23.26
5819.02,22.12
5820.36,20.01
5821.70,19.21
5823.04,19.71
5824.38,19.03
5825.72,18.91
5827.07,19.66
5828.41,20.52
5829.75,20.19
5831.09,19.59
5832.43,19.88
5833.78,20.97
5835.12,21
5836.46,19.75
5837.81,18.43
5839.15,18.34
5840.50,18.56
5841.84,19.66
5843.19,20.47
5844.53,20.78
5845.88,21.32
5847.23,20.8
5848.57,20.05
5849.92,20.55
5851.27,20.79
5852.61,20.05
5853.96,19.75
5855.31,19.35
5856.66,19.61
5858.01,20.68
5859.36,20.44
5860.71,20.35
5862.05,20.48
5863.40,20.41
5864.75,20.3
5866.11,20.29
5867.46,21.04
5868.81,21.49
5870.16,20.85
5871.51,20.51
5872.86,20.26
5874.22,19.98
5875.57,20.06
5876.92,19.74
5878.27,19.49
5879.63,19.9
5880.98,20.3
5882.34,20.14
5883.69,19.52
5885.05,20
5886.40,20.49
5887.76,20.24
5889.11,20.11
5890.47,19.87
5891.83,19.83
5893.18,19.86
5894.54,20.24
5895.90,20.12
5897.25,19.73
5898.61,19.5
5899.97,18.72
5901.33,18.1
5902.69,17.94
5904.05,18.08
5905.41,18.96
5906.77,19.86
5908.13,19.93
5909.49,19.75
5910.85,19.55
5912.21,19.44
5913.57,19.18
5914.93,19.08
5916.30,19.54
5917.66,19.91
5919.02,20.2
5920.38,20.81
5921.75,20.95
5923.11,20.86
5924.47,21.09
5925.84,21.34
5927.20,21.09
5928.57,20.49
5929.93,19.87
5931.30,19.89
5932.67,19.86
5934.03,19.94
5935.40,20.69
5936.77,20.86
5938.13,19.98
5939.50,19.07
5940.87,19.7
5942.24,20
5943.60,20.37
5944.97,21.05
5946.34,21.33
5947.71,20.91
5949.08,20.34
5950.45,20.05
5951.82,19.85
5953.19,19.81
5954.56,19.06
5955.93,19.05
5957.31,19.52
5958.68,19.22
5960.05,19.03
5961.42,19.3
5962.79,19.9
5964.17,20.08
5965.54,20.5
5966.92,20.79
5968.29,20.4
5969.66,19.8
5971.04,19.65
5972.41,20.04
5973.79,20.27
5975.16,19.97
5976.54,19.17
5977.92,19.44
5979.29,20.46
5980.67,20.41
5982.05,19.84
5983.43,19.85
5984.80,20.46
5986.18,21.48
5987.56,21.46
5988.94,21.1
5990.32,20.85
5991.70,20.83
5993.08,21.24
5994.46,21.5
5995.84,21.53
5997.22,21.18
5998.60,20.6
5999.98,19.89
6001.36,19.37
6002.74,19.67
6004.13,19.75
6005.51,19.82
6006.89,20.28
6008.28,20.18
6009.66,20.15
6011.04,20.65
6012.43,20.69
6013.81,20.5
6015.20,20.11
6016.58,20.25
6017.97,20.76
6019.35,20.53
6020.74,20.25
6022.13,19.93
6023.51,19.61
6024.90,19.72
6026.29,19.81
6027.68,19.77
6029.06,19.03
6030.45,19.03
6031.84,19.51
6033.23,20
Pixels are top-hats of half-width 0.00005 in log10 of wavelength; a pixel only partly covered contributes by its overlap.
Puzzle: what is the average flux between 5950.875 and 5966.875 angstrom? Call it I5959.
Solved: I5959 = 19.6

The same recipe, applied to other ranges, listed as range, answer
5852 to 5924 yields 19.9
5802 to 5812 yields 19.6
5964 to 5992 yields 20.3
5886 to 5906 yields 19.4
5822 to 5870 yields 20.1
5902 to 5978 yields 19.9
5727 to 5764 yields 20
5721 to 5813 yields 19.9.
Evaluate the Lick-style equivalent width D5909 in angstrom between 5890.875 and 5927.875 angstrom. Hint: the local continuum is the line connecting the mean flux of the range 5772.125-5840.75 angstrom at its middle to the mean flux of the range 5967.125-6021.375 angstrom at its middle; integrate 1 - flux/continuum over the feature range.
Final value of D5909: 0.6 angstrom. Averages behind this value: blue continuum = 19.8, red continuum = 20.4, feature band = 19.8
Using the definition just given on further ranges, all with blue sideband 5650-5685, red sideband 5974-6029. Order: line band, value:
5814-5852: 0.3 angstrom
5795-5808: 0.2 angstrom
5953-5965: 0.5 angstrom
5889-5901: 0.4 angstrom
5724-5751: 0.2 angstrom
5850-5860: 0.1 angstrom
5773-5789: 0.8 angstrom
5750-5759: 0.1 angstrom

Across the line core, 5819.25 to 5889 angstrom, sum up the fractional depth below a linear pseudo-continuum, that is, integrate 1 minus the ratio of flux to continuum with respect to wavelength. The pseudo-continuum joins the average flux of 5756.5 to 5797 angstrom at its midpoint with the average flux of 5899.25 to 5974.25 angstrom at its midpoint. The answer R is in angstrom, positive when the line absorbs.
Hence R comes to -1.1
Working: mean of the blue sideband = 19.7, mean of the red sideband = 19.9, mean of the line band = 20.1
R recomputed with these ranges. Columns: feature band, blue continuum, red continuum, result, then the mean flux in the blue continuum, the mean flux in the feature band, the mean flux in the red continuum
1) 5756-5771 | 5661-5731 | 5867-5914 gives 0.06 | 19.9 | 19.8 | 19.8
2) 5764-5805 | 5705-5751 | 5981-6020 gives 0.77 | 20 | 19.7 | 20.5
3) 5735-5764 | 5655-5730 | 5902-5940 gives -0.02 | 20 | 20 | 19.9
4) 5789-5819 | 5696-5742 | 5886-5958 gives -0.43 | 19.7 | 20.1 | 19.9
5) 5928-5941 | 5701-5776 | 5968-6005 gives 0.15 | 19.9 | 20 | 20.4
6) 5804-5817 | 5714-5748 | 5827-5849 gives 0.34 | 20.2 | 19.5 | 20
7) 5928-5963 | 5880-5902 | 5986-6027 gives 0.24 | 19.8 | 20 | 20.4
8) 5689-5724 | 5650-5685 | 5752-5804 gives 0.66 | 20.3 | 19.7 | 19.7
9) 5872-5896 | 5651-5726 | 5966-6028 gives 0.24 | 20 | 20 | 20.3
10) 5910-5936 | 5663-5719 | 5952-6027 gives -0.17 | 19.7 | 20.2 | 20.2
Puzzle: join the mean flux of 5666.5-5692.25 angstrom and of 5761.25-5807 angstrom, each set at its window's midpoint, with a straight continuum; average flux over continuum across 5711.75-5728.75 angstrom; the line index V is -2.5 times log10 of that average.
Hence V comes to -0.030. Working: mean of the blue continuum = 19.8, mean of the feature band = 20.3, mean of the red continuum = 19.8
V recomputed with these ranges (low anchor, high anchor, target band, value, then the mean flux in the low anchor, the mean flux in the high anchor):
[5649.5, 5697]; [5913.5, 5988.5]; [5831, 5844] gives 0.03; 20.3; 20.1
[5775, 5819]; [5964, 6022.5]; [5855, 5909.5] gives 0.01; 19.8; 20.4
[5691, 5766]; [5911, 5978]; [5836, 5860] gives 0.00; 19.9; 20.1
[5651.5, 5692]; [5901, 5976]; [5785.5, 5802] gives 0.01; 20.3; 19.9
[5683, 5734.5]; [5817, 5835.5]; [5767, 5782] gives 0.03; 19.9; 20.3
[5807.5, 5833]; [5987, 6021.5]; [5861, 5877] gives -0.03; 19.8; 20.5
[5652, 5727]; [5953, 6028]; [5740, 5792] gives 0.01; 20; 20.2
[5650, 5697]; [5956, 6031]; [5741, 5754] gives -0.01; 20.3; 20.2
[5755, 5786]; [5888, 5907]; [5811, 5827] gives -0.03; 19.6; 19.4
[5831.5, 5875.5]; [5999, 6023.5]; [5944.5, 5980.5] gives 0.01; 20.2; 20.2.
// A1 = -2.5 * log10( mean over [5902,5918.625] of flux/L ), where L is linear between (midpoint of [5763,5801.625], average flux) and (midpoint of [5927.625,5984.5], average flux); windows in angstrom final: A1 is 0.03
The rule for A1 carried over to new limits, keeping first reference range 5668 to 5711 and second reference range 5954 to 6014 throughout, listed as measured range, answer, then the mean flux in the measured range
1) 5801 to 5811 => 0.01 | 19.6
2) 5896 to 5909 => 0.05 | 19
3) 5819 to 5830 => 0.00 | 19.8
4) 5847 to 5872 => -0.03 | 20.4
